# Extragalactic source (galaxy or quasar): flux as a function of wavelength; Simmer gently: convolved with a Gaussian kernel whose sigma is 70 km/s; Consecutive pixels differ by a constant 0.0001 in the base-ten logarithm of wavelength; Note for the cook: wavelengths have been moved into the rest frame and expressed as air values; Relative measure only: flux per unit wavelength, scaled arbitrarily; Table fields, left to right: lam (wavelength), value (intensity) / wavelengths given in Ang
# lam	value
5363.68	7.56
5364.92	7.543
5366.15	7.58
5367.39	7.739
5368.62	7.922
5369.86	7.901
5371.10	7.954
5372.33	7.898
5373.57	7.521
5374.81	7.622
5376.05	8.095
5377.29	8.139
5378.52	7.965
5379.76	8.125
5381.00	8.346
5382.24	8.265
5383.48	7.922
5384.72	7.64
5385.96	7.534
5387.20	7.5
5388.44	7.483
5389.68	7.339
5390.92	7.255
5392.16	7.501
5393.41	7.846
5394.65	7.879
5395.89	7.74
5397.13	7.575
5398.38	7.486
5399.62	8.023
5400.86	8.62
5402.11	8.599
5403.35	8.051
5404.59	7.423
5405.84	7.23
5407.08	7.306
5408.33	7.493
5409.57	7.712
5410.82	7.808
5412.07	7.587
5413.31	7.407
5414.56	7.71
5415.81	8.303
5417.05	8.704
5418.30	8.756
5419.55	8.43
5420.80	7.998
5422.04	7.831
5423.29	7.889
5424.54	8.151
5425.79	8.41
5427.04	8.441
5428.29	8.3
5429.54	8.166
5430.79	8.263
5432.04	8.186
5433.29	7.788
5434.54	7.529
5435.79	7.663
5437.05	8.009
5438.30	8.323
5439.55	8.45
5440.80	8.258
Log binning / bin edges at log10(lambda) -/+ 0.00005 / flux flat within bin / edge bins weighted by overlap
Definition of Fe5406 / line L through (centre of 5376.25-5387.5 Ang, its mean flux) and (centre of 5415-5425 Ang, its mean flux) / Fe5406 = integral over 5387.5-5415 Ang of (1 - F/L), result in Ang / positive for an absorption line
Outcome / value 1.4 Ang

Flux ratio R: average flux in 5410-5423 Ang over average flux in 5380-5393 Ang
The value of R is 1.0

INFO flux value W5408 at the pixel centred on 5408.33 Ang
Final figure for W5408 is 7.493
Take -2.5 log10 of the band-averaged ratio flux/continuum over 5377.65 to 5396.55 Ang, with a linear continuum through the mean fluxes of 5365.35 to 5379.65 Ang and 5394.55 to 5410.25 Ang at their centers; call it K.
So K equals 0.01 mag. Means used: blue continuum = 7.86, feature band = 7.76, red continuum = 7.78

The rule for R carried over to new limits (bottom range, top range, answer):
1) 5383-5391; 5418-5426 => 1.08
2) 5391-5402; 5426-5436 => 1.03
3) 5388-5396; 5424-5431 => 1.10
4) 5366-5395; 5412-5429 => 1.05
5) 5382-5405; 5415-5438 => 1.05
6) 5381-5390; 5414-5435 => 1.06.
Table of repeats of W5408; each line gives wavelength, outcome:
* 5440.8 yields 8.258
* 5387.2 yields 7.5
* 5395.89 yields 7.74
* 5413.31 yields 7.407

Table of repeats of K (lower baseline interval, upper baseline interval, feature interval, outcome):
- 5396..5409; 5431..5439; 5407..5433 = -0.025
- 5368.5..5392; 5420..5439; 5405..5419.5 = 0.020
